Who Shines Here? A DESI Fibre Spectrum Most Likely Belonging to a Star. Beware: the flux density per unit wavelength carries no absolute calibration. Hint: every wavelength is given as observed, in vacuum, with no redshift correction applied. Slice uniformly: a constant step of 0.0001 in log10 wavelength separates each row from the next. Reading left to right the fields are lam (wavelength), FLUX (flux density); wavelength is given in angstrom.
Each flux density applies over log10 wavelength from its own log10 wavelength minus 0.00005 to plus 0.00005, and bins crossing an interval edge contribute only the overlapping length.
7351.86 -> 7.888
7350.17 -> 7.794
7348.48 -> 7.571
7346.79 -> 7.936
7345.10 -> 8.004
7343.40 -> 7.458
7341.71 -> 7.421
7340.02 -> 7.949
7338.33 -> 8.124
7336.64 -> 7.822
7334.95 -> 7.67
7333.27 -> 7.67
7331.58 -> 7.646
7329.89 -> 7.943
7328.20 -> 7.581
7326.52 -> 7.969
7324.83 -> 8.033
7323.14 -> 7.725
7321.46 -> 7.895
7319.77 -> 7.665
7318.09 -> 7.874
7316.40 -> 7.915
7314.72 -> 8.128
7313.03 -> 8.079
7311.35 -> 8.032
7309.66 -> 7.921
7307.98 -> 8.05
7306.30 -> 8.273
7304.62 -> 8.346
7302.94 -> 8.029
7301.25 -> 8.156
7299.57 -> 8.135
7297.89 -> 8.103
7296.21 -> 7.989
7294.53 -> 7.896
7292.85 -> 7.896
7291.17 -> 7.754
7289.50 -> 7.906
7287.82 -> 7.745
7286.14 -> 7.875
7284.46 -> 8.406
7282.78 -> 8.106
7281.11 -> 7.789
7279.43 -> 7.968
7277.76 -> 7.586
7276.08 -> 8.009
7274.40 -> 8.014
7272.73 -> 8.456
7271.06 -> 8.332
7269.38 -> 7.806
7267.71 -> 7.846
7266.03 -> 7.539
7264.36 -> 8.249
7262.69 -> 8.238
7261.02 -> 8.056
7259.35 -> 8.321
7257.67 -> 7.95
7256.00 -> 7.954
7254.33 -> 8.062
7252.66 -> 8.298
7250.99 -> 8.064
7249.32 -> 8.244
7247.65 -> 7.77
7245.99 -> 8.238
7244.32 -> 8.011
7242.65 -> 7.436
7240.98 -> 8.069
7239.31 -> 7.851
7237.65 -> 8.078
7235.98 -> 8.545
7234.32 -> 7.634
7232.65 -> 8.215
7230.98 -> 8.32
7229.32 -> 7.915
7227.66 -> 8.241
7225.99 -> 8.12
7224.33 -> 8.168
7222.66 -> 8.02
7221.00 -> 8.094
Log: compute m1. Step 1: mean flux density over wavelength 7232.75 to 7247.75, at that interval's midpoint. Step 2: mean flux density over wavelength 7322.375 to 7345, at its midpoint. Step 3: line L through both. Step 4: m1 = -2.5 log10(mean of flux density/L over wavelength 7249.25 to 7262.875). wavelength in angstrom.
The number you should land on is -0.02 mag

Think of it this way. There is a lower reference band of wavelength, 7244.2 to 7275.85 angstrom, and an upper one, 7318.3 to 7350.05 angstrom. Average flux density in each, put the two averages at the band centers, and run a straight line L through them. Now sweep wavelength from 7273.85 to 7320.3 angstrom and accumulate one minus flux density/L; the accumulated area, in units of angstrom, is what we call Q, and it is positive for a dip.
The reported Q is -0.3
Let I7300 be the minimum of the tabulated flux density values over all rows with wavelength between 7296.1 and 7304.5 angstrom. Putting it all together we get 7.989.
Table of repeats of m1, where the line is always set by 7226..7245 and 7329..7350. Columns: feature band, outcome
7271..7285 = -0.018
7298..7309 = -0.041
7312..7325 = -0.012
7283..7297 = -0.006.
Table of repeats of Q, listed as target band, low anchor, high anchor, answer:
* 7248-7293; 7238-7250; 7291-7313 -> -0.11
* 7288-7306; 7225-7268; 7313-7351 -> -0.24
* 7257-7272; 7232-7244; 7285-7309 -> -0.09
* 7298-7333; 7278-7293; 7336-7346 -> -0.50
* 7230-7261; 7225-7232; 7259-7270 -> 0.09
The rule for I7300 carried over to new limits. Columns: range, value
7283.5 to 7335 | 7.581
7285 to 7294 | 7.745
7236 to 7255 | 7.436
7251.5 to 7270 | 7.539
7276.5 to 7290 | 7.586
